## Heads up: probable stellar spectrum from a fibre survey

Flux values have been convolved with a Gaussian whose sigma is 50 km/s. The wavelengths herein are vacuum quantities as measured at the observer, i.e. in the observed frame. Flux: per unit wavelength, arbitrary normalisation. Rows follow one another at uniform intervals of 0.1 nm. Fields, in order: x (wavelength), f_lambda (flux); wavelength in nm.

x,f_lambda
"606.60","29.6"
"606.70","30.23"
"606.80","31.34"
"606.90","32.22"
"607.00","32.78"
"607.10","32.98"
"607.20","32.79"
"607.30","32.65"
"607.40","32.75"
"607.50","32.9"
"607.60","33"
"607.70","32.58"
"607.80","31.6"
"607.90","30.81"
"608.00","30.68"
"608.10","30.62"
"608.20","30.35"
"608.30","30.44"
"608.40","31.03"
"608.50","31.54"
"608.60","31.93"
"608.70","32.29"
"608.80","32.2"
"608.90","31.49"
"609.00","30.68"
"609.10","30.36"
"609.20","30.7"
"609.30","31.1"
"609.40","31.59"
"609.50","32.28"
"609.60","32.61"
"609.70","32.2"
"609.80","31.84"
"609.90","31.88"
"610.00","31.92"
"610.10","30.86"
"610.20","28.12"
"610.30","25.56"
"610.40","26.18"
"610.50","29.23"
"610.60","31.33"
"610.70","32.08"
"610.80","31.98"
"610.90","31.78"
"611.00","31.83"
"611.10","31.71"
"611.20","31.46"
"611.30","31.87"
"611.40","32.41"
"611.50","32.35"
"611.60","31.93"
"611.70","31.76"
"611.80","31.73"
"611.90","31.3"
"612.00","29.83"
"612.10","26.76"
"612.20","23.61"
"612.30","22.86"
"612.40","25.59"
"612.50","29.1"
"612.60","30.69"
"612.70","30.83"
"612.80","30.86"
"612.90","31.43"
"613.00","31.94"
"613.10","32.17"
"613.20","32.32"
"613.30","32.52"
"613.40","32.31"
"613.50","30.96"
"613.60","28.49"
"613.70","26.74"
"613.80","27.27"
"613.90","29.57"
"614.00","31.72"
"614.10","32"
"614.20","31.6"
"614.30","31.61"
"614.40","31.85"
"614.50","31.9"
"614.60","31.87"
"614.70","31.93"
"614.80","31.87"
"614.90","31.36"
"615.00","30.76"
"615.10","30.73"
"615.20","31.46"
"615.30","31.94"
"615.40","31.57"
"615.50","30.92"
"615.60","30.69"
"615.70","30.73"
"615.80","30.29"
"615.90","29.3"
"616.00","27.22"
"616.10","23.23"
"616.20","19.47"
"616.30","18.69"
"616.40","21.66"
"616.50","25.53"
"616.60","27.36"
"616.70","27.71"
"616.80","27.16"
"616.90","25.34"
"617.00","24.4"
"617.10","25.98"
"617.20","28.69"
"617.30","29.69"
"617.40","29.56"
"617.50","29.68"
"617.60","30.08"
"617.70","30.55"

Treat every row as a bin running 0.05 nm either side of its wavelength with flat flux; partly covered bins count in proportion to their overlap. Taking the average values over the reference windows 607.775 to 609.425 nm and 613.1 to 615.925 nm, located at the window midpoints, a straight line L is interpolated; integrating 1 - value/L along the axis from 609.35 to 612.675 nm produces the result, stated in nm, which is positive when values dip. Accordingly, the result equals 0.09 nm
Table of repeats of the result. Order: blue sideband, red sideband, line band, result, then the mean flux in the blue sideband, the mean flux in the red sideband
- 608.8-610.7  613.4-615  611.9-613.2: 0.07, 30.6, 30.8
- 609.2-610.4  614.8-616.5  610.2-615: -0.15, 30.7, 28.2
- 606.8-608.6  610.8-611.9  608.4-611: 0.07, 31.9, 31.9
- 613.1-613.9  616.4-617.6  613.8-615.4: -0.11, 30.2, 27.2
